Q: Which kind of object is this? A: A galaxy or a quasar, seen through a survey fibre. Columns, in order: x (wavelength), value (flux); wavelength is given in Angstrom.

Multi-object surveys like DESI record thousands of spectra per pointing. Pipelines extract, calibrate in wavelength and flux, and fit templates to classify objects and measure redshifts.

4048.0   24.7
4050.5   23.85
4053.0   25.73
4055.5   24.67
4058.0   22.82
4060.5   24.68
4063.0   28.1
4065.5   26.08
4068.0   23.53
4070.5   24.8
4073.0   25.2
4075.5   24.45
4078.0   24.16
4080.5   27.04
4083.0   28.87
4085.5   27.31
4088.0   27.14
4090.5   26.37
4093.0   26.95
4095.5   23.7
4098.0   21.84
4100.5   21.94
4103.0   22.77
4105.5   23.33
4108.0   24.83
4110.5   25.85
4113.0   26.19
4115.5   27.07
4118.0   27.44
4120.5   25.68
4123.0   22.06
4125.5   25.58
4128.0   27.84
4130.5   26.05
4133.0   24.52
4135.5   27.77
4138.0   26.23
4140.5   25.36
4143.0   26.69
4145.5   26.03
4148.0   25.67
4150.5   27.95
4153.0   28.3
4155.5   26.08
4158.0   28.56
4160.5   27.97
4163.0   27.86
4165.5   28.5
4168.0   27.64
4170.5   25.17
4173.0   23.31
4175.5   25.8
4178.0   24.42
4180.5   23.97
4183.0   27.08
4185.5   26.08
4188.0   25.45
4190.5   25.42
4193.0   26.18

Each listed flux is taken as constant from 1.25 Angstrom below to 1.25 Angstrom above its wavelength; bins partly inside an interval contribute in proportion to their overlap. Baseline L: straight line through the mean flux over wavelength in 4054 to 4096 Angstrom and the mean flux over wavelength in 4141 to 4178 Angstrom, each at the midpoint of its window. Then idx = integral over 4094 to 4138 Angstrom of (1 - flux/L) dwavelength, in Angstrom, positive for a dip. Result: 1.97 Angstrom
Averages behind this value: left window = 25.7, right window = 26.7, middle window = 25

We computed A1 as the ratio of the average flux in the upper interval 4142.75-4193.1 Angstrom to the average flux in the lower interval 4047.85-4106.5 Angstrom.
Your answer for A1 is 1.05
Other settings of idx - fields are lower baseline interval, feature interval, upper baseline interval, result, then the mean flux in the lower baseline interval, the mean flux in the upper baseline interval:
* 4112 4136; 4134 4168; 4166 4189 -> -1.9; 26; 25.5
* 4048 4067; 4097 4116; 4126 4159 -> 1.4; 25.1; 26.7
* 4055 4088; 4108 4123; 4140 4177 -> 0.1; 25.6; 26.7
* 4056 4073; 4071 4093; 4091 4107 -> -1.8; 25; 23.6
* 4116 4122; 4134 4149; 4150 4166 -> 0.5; 26.4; 27.9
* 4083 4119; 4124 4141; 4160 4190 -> -0.4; 25.3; 26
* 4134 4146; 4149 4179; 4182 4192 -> -0.7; 26.4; 26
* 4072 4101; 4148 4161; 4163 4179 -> -0.8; 25.5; 26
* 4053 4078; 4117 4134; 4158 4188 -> 0.0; 24.9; 26.2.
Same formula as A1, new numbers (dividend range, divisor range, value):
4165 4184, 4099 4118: 1.04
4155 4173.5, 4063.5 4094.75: 1.04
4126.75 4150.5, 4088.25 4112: 1.08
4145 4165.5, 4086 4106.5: 1.12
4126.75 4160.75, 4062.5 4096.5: 1.03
